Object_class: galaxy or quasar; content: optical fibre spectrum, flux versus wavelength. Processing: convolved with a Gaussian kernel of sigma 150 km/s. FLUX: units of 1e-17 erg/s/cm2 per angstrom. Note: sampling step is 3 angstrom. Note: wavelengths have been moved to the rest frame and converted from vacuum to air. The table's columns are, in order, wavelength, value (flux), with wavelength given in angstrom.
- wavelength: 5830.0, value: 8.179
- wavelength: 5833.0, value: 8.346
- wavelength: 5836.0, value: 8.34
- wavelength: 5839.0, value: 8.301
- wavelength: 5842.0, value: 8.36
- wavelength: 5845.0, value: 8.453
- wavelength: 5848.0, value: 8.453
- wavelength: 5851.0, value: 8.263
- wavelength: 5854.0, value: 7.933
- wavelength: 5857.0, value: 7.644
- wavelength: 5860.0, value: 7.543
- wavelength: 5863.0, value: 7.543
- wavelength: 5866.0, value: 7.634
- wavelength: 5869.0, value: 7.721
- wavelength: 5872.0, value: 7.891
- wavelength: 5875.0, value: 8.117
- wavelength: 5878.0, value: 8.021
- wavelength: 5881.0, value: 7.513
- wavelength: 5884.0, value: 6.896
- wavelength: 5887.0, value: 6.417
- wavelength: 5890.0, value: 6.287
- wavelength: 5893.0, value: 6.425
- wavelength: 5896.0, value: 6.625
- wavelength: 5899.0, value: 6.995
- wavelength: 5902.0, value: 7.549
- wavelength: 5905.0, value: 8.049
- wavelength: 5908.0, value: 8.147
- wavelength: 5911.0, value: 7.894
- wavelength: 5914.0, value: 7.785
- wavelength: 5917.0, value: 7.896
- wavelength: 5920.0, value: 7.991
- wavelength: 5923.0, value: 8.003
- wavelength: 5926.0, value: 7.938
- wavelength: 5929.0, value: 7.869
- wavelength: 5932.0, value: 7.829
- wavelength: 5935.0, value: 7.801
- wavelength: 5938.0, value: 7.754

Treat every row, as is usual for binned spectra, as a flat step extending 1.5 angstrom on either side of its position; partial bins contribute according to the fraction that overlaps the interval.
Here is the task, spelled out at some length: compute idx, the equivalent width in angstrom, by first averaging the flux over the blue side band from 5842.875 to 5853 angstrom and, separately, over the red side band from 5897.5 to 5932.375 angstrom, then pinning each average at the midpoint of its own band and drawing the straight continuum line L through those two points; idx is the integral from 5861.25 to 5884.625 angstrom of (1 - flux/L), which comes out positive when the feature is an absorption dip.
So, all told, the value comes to 1.35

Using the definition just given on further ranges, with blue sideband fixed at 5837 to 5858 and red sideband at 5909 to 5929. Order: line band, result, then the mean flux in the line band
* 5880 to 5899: 3.18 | 6.7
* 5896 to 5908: 0.74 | 7.49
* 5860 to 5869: 0.60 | 7.6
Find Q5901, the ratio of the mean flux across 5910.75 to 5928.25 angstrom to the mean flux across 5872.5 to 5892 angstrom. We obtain 1.1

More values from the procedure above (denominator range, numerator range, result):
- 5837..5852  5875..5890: 0.86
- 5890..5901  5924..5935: 1.18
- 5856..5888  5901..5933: 1.05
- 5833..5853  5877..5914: 0.87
